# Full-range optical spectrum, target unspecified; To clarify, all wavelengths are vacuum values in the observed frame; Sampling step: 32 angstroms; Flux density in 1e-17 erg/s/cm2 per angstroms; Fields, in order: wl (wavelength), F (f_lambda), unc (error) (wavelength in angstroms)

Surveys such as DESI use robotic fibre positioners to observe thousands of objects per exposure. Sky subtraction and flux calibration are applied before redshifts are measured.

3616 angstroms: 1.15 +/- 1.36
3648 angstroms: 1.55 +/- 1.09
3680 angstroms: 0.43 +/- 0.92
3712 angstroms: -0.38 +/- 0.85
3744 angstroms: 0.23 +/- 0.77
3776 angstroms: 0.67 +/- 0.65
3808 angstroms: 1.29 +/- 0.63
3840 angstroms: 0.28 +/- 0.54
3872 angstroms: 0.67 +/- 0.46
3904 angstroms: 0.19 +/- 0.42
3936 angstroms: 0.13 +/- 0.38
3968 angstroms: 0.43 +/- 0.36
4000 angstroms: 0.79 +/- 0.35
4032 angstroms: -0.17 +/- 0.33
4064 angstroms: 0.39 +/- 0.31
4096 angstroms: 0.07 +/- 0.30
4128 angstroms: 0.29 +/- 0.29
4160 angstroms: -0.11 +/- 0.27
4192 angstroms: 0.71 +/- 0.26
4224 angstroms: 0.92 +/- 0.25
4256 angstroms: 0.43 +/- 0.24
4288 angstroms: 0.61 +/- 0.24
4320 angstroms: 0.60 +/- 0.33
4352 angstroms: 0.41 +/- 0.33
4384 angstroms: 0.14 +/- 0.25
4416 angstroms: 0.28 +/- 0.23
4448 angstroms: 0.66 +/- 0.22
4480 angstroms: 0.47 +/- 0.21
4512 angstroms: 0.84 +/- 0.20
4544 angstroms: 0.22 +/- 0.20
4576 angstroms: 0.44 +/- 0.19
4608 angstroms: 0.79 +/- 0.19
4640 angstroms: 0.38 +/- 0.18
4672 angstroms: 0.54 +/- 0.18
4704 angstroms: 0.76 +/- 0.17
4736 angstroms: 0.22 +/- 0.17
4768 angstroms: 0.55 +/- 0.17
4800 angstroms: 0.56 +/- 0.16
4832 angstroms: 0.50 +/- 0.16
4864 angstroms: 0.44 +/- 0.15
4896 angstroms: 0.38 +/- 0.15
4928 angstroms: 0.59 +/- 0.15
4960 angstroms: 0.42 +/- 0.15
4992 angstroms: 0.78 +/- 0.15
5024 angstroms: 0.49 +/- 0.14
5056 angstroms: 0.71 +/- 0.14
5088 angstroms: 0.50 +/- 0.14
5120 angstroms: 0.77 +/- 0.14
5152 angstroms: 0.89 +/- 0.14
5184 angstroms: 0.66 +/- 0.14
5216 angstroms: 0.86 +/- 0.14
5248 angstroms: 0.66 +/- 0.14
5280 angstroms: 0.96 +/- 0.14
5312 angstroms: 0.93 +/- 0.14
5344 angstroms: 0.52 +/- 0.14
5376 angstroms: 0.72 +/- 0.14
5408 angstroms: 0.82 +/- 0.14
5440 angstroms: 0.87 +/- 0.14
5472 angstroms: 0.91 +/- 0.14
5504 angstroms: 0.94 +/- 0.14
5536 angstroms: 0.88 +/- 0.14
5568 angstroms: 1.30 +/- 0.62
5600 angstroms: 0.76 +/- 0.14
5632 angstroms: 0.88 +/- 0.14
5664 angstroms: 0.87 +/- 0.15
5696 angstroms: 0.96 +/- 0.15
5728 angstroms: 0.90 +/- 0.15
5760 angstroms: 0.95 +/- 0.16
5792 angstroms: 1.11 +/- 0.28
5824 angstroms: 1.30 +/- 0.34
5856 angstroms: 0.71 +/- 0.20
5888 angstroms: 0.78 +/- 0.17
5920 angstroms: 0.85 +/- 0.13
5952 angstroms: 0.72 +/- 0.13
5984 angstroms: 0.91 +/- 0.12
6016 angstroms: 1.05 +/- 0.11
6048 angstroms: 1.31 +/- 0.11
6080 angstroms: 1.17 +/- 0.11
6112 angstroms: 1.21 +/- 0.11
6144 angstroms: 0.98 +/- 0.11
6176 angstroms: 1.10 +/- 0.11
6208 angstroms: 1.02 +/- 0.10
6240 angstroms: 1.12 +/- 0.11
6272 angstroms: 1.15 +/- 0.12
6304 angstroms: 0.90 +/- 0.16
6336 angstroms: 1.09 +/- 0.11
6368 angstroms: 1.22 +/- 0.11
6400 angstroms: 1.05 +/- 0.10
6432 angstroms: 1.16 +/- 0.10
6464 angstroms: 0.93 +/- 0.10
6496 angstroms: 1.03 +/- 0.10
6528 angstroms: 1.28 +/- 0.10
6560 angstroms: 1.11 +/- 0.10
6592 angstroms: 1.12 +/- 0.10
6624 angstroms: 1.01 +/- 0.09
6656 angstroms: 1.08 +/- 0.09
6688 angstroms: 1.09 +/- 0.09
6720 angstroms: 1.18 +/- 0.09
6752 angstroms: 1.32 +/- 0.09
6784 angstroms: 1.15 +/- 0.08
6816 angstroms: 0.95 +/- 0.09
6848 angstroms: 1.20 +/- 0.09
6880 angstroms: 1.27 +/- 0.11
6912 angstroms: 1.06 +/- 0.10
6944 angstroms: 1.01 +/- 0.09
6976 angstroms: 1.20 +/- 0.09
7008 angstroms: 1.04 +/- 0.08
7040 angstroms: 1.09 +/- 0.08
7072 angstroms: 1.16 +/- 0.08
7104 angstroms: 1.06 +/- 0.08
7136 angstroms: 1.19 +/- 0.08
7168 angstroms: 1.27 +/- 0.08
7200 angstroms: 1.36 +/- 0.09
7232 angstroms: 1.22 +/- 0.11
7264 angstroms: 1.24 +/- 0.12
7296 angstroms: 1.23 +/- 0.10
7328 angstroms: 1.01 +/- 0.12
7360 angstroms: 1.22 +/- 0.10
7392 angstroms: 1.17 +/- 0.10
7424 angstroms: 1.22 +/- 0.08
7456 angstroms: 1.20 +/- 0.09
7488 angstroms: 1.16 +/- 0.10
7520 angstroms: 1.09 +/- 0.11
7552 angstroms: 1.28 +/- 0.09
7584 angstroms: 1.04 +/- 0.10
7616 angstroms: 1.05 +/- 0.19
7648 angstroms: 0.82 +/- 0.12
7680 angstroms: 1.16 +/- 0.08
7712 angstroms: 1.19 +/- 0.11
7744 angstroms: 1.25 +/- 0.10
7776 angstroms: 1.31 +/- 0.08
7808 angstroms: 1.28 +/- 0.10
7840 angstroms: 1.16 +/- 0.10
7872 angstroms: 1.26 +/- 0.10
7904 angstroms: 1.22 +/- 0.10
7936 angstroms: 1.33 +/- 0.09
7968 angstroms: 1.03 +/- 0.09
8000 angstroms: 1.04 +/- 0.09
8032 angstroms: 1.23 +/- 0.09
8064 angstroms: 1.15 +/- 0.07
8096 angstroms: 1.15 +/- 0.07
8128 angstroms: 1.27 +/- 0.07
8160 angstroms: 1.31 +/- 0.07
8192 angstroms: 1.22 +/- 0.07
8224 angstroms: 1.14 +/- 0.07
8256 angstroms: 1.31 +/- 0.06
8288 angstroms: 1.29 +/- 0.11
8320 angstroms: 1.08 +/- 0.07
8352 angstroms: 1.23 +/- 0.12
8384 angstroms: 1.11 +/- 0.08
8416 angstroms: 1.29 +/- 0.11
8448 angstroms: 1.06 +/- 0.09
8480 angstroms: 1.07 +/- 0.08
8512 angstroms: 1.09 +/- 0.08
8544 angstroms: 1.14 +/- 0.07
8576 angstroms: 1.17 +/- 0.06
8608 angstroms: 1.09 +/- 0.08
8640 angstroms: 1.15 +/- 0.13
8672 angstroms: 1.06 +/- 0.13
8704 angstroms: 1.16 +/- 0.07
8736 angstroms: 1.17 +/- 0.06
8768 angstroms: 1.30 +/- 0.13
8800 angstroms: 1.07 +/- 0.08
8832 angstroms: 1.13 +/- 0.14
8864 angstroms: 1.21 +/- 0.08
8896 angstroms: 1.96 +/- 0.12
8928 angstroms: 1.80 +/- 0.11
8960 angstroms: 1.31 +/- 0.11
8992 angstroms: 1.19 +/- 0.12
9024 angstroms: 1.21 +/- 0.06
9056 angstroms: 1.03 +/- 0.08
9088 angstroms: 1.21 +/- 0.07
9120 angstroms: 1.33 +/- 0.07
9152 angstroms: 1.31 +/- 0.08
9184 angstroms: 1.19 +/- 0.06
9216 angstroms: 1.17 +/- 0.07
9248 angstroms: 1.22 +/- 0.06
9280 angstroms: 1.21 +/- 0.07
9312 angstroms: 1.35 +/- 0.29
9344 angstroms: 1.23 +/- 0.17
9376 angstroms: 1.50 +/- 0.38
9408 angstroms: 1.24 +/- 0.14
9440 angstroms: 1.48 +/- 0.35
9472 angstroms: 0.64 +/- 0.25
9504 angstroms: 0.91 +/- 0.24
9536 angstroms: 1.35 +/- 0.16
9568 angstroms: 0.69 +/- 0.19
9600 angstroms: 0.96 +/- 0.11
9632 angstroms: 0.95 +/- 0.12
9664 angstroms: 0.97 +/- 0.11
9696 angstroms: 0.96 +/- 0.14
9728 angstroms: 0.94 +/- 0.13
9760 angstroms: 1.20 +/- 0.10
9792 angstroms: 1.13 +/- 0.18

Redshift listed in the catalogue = 0.36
